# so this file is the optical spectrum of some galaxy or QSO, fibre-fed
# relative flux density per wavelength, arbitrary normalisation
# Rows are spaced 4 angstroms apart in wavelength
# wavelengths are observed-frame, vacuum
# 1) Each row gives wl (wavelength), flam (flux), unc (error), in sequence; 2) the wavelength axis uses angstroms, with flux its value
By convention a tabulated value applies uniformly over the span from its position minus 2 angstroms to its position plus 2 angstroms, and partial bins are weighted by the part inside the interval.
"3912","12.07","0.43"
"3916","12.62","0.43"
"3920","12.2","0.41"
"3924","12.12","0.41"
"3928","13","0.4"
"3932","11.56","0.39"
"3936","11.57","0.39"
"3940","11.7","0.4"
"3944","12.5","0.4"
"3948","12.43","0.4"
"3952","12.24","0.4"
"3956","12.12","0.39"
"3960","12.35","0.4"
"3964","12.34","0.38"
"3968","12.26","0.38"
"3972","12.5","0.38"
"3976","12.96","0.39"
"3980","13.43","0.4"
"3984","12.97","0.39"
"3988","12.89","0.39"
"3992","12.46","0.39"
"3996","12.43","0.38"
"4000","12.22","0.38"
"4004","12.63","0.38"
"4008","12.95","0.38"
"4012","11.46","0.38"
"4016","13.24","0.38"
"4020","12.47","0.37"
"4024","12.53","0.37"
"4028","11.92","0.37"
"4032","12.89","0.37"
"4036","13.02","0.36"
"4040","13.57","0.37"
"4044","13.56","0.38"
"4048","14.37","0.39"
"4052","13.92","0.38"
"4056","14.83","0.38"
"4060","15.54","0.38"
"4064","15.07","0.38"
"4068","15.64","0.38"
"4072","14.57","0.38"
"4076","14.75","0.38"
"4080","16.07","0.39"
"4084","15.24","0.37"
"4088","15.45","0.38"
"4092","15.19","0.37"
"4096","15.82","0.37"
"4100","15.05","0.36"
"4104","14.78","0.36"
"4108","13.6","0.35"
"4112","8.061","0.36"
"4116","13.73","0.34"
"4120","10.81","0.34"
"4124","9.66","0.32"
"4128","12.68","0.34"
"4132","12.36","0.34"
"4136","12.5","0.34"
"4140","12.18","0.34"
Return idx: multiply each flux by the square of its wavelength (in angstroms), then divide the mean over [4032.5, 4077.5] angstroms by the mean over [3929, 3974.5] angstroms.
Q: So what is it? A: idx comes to 1.2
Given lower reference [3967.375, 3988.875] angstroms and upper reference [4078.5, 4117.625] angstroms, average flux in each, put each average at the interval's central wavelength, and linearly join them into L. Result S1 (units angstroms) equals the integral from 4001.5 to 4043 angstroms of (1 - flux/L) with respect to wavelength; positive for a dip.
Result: 2.2 angstroms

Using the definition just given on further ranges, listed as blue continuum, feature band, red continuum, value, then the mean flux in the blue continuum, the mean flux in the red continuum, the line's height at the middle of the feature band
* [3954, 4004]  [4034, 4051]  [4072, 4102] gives 0.65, 12.6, 15.3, 14.2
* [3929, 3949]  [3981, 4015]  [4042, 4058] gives 1.52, 12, 14.2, 13.1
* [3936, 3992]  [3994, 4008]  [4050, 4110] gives 0.84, 12.5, 15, 13.3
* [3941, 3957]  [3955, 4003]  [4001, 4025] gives -0.70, 12.3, 12.5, 12.4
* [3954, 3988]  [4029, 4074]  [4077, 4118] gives -1.68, 12.6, 14.3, 13.7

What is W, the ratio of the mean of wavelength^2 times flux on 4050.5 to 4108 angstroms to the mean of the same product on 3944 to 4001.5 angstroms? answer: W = 1.3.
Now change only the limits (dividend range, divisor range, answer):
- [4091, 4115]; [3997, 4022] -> 1.15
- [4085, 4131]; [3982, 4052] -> 1.07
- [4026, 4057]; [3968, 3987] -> 1.08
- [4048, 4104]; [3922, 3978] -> 1.31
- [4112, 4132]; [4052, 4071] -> 0.78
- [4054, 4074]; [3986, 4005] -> 1.25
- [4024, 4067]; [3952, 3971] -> 1.18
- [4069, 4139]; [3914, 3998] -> 1.17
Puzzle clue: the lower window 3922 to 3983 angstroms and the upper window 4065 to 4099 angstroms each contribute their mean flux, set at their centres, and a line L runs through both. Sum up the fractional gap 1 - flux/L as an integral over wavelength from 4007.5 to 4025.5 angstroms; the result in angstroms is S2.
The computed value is 1.7 angstroms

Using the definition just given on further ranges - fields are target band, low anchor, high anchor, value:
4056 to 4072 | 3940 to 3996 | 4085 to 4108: -0.9 angstroms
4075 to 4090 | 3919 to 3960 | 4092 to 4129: -3.2 angstroms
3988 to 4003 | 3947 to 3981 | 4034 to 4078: 0.8 angstroms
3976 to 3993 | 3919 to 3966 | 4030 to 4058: -0.2 angstroms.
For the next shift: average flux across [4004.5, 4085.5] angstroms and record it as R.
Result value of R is 13.8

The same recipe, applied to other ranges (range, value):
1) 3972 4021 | 12.7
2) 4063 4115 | 14.5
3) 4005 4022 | 12.5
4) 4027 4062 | 13.8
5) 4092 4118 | 13.6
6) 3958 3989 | 12.7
